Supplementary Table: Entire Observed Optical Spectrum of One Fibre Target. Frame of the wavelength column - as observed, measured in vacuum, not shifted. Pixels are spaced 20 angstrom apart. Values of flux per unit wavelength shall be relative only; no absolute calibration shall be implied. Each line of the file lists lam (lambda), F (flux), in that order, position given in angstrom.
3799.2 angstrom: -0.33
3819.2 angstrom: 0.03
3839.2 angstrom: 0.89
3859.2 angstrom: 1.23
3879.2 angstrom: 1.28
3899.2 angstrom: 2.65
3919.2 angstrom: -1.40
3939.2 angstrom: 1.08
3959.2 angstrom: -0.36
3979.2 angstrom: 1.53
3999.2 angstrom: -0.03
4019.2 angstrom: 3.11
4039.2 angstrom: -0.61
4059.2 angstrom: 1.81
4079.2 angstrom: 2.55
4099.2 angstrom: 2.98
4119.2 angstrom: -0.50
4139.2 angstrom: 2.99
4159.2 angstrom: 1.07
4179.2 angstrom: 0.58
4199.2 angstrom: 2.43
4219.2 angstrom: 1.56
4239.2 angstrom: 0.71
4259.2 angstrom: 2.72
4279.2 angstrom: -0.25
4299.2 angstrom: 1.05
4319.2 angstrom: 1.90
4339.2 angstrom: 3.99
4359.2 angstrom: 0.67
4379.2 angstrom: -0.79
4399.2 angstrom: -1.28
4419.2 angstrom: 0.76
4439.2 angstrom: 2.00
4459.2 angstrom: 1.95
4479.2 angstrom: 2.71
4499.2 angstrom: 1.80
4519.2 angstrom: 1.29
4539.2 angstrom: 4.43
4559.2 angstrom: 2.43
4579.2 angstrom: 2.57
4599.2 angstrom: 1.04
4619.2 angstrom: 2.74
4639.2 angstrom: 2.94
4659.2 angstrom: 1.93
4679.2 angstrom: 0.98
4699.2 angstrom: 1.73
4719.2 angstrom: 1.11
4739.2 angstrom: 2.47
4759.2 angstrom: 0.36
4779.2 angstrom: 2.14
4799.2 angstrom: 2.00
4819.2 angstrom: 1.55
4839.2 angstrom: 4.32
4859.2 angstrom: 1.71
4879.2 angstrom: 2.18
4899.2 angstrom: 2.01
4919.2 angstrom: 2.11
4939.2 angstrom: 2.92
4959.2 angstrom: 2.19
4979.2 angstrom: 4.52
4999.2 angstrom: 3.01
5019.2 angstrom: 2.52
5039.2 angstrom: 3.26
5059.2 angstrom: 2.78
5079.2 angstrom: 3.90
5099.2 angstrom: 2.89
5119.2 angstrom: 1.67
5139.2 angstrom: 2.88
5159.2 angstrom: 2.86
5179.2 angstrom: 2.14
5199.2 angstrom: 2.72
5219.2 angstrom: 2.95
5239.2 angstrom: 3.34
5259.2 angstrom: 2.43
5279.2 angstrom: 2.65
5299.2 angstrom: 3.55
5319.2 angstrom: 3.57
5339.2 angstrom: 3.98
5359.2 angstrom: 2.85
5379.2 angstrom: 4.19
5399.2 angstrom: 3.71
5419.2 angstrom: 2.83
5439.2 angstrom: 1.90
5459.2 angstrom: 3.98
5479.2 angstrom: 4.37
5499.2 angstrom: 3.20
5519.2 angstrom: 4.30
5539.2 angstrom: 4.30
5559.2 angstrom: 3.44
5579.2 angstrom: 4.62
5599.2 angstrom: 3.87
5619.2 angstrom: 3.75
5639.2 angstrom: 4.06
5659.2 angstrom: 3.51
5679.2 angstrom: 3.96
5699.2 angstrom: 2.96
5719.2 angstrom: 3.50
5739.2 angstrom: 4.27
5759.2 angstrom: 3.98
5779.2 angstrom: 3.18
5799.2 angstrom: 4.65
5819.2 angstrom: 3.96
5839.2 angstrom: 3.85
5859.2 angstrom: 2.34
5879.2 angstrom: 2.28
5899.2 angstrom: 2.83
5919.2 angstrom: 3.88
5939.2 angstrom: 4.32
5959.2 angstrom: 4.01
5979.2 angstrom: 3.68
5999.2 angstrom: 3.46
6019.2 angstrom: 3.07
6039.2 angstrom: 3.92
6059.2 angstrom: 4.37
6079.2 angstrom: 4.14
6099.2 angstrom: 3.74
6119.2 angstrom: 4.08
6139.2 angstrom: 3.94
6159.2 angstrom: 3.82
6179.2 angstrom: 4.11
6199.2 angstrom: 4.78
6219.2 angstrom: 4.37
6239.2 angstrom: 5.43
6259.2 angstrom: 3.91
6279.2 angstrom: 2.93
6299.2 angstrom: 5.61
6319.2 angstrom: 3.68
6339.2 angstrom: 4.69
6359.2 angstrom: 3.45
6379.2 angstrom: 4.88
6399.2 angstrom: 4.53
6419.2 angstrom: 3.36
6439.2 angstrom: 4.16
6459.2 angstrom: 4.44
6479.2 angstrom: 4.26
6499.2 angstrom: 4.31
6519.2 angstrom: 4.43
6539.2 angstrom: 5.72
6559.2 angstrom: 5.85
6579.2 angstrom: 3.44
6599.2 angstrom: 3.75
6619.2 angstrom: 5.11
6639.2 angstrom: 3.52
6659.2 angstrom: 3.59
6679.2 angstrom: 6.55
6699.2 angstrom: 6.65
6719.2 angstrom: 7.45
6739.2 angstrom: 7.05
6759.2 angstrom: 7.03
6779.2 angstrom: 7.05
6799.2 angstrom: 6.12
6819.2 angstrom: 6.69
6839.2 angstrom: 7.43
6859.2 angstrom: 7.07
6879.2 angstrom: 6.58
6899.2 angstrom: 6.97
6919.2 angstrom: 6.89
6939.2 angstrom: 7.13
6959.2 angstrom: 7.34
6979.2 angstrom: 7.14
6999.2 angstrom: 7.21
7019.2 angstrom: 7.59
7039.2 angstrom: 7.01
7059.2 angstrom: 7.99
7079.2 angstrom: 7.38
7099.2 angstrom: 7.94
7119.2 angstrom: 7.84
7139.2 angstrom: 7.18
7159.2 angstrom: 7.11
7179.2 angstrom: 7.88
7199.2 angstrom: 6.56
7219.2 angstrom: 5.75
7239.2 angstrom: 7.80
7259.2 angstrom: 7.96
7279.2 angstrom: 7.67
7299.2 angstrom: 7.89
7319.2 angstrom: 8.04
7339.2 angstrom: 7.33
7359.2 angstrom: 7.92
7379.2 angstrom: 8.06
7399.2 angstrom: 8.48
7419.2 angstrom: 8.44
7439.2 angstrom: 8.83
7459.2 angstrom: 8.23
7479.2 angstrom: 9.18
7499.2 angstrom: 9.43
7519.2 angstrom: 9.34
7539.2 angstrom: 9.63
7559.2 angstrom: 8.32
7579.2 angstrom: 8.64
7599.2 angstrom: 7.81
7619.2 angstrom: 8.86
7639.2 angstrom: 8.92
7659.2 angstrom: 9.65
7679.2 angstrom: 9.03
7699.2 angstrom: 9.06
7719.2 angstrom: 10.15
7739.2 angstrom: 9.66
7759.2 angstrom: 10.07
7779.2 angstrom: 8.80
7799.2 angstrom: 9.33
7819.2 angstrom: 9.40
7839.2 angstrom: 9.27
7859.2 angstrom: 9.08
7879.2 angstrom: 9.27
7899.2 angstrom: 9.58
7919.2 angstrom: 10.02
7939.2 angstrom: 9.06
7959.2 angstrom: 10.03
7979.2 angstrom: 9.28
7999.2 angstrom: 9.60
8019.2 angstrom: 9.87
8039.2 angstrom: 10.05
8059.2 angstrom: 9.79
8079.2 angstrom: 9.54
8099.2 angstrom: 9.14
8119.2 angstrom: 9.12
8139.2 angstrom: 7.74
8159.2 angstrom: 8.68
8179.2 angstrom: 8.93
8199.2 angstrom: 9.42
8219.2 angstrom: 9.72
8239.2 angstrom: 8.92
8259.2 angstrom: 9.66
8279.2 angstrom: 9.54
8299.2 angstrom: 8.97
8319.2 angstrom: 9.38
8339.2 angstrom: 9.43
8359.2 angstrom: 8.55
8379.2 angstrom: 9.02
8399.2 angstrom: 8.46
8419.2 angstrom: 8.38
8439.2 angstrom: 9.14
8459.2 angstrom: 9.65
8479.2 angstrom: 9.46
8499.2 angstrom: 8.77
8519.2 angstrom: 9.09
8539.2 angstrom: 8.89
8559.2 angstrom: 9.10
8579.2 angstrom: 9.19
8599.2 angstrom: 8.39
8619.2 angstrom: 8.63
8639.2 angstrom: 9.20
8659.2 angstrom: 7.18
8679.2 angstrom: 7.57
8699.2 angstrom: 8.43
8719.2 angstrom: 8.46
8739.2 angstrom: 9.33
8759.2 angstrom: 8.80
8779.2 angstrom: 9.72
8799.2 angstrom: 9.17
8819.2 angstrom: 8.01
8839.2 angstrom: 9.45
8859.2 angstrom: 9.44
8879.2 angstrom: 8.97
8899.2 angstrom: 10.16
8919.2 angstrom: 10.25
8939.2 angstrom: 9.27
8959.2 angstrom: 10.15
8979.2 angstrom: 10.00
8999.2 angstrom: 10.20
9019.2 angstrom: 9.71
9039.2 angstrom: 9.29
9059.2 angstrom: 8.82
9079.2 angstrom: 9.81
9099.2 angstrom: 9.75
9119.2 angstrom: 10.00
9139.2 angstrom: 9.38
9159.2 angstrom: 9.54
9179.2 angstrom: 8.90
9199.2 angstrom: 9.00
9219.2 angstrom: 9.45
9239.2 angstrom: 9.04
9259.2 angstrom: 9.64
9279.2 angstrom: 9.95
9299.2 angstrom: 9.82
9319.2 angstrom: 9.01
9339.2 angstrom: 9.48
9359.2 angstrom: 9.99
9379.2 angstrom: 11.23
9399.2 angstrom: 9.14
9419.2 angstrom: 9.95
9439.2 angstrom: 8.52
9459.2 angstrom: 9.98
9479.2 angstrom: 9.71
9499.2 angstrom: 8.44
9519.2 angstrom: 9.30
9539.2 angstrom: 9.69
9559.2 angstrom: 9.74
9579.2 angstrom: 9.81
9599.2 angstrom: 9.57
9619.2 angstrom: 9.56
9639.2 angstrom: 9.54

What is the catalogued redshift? 0.675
